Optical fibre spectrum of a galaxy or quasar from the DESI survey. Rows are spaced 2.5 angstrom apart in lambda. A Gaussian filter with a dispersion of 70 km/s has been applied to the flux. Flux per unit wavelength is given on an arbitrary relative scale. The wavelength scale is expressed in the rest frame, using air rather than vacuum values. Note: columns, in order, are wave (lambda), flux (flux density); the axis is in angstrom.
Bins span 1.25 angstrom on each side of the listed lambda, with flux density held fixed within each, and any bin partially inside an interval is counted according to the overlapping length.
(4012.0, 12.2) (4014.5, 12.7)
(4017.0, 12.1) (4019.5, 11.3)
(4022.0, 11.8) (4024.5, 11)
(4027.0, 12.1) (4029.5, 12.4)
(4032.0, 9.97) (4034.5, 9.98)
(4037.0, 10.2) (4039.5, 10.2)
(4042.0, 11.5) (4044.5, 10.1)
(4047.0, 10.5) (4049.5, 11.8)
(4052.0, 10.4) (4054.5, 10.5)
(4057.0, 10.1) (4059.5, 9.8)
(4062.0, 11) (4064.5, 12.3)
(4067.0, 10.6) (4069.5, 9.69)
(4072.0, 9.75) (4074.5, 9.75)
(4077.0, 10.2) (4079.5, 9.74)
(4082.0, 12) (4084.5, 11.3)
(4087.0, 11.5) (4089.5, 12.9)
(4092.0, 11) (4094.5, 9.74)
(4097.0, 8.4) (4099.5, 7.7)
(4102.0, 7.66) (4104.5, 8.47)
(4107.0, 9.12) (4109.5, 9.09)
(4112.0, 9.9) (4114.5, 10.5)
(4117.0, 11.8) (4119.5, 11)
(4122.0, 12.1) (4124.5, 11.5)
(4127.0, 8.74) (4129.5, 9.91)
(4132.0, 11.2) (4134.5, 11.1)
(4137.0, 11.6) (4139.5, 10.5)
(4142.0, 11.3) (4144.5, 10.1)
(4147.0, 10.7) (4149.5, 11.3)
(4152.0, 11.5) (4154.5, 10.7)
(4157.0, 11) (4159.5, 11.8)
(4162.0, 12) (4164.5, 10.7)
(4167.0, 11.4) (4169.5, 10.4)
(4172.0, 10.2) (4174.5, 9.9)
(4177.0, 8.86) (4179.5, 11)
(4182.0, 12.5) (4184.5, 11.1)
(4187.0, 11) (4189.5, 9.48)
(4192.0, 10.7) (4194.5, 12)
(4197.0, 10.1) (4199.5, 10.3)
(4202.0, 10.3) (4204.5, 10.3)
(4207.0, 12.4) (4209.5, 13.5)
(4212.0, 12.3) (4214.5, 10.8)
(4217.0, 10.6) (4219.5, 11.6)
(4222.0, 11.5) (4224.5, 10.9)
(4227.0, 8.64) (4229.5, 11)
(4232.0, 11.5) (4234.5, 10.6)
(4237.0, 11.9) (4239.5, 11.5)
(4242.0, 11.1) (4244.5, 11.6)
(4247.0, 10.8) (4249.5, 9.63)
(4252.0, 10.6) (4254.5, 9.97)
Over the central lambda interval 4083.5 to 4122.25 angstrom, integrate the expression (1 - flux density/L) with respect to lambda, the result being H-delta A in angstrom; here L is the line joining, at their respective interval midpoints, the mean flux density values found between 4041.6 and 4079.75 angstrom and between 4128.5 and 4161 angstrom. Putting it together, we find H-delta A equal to 2.38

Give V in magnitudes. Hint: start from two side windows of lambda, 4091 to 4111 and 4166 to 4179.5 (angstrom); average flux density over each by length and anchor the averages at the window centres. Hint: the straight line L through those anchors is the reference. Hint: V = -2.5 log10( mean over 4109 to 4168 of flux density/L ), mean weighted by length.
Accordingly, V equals -0.14 mag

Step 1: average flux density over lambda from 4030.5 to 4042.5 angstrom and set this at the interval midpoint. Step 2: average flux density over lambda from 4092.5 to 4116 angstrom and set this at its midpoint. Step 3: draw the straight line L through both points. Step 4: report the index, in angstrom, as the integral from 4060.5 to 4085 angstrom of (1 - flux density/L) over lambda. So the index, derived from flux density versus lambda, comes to -2.43 angstrom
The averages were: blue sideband 10.3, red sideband 9.05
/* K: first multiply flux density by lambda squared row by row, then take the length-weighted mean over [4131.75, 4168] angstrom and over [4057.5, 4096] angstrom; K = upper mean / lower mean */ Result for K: 1.1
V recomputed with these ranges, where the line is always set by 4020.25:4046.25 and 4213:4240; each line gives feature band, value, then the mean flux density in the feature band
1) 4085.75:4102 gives 0.10 mag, 10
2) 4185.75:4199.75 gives 0.03 mag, 10.6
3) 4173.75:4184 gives 0.03 mag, 10.6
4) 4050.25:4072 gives 0.04 mag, 10.5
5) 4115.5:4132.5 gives 0.01 mag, 10.9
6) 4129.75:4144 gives -0.01 mag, 11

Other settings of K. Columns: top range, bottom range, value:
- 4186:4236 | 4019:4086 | 1.10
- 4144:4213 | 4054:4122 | 1.12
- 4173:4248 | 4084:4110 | 1.20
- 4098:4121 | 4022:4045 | 0.90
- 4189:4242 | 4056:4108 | 1.17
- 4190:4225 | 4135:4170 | 1.04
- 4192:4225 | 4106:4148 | 1.10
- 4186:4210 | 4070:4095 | 1.07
